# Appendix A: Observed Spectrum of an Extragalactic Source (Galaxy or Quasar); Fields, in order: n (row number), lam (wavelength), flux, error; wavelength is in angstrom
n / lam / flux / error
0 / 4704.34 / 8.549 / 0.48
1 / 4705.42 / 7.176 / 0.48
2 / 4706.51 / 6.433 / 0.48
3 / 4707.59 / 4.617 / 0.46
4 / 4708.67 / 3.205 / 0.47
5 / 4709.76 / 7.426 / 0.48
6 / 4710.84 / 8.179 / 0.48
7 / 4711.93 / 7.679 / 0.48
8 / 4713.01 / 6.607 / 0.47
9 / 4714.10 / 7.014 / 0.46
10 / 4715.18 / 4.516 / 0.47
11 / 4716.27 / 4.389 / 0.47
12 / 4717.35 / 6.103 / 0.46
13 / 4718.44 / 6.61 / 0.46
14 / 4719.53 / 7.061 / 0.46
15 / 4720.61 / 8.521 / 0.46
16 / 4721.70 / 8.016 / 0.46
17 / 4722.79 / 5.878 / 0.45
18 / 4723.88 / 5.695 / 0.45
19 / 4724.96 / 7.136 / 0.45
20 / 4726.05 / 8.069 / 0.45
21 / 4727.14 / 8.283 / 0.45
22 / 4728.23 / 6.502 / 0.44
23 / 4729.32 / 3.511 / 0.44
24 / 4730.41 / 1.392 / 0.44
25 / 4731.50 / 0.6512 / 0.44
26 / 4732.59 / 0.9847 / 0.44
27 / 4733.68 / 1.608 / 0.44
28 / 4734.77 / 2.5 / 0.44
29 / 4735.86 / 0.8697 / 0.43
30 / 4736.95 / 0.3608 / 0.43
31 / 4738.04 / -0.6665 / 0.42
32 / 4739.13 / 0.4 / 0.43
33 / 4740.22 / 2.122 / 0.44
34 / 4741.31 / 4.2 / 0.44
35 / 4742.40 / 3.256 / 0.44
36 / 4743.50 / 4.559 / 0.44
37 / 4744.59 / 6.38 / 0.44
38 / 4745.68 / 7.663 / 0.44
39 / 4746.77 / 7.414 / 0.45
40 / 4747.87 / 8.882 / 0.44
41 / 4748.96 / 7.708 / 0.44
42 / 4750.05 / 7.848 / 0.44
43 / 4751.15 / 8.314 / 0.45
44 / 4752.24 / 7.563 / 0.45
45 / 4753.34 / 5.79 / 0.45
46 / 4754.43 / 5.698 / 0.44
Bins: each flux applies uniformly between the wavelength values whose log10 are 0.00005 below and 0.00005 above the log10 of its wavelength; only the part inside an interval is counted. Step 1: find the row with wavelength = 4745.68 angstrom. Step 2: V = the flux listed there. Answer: 7.663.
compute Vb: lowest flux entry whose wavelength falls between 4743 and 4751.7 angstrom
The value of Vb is 4.559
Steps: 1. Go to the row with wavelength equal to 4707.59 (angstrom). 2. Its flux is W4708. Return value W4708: 4.617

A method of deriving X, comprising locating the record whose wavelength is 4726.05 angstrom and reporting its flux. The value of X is 8.069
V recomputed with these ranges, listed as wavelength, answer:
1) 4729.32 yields 3.511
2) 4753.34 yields 5.79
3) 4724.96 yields 7.136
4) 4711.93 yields 7.679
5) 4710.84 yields 8.179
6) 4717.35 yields 6.103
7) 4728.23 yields 6.502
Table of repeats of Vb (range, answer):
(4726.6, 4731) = 1.392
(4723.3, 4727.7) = 5.695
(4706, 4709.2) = 3.205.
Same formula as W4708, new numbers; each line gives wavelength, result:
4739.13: 0.4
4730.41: 1.392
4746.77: 7.414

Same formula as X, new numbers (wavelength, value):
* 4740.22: 2.122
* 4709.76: 7.426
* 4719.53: 7.061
